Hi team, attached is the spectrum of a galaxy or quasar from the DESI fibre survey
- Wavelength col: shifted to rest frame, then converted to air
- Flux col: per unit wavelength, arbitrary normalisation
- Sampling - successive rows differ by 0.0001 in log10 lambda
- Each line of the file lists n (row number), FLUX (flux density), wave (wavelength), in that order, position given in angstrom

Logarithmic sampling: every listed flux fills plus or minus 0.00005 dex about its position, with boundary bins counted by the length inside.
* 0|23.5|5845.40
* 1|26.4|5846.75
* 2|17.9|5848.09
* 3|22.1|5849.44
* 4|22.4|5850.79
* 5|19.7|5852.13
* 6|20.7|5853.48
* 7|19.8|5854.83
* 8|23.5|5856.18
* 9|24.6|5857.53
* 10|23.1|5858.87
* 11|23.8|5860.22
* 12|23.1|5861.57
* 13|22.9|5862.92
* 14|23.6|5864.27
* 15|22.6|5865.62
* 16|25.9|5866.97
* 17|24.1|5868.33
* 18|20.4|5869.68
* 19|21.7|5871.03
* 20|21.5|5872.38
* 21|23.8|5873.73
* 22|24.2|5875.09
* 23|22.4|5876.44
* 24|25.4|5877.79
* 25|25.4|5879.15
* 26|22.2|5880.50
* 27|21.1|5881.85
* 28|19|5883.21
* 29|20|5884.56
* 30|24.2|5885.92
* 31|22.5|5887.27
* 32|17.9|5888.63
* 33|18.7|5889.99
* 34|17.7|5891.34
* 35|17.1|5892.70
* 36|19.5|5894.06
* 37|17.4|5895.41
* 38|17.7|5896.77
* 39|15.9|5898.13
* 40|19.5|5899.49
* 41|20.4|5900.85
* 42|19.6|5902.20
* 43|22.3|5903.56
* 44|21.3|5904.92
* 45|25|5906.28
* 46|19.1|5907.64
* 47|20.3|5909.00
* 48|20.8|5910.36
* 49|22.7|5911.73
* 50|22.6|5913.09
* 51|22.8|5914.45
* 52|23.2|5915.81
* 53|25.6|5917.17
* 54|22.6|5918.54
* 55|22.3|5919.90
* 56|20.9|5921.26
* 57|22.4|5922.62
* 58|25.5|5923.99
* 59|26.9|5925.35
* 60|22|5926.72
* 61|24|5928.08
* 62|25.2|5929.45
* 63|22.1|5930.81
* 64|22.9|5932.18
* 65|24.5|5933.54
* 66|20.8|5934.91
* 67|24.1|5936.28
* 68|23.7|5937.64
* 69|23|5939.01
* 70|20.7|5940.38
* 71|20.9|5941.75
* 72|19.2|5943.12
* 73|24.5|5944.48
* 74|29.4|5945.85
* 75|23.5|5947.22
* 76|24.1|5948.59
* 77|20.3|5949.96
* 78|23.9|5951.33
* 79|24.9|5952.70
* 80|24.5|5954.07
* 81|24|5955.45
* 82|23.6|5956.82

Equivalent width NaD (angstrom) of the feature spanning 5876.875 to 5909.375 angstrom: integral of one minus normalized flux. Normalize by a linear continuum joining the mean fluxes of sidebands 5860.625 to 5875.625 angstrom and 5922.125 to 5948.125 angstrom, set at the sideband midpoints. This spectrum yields 3.9 angstrom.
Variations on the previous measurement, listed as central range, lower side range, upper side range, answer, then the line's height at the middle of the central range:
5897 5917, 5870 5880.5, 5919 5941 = 1.80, 23.2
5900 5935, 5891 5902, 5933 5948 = -3.54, 20.6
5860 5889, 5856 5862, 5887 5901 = -1.85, 21.3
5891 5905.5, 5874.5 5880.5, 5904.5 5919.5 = 2.58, 23.1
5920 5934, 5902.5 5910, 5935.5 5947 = -0.68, 22.5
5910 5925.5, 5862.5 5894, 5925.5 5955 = -0.22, 22.8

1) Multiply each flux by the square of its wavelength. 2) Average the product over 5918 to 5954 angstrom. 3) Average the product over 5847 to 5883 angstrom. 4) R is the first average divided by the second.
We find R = 1.05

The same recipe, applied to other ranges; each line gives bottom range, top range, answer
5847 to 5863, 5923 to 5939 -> 1.10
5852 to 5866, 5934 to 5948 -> 1.05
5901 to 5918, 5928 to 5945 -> 1.04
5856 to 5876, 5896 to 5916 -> 0.91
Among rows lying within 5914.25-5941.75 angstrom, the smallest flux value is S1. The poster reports 20.7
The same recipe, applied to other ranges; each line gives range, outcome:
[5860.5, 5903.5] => 15.9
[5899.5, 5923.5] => 19.1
